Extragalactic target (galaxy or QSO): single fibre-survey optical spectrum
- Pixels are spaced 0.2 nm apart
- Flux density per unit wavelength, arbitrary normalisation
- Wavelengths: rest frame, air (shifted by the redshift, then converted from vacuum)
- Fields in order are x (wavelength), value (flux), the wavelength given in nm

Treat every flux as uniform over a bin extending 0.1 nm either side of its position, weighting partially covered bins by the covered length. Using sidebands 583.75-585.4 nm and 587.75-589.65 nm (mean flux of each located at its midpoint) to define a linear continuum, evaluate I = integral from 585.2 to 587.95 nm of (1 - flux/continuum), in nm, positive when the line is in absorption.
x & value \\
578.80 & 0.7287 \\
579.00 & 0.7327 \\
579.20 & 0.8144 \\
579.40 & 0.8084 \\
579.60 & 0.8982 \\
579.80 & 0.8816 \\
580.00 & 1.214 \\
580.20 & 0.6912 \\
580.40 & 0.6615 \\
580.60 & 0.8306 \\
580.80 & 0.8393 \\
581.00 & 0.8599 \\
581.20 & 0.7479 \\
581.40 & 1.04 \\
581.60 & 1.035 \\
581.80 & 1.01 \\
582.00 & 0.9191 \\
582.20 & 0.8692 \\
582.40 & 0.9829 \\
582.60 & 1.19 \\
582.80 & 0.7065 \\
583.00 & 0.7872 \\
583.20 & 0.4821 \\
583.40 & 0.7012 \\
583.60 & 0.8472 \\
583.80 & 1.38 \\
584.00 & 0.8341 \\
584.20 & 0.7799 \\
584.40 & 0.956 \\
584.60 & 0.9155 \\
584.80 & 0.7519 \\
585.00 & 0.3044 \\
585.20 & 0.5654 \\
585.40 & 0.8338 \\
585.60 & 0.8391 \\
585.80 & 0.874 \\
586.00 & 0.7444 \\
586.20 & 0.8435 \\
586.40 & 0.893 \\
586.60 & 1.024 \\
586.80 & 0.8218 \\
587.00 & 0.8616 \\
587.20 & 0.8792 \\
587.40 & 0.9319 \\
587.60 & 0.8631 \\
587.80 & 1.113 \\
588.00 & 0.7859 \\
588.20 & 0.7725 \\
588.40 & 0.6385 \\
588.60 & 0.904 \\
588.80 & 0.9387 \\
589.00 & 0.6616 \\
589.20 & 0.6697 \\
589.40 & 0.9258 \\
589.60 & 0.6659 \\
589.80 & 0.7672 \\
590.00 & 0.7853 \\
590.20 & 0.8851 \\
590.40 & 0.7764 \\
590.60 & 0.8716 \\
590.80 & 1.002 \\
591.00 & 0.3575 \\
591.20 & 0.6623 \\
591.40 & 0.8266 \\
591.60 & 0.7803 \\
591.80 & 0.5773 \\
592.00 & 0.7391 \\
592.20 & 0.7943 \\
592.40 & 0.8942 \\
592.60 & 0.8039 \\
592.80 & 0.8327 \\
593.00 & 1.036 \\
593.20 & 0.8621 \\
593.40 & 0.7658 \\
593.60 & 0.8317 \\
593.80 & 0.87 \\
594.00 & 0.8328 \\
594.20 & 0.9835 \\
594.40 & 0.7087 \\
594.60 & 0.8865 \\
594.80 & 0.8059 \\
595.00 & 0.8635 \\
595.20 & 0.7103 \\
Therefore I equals -0.25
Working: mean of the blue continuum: 0.795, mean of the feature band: 0.873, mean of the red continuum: 0.803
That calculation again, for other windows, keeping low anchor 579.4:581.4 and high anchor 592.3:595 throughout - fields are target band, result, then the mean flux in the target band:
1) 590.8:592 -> 0.25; 0.679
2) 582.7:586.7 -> 0.24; 0.803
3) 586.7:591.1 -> 0.22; 0.813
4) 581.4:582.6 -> -0.19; 0.989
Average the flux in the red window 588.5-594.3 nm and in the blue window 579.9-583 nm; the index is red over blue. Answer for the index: 0.9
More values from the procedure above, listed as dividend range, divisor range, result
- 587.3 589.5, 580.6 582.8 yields 0.90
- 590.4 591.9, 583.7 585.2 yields 0.88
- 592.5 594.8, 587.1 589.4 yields 1.02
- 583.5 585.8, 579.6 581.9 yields 0.92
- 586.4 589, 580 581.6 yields 1.02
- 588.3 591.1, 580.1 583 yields 0.88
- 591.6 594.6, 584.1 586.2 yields 1.08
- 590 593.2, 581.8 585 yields 0.92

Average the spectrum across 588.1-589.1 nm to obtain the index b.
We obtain 0.783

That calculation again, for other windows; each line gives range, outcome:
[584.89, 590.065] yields 0.804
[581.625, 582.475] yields 0.952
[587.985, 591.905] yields 0.762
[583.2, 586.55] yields 0.81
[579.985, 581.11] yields 0.821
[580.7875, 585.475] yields 0.848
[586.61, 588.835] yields 0.869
